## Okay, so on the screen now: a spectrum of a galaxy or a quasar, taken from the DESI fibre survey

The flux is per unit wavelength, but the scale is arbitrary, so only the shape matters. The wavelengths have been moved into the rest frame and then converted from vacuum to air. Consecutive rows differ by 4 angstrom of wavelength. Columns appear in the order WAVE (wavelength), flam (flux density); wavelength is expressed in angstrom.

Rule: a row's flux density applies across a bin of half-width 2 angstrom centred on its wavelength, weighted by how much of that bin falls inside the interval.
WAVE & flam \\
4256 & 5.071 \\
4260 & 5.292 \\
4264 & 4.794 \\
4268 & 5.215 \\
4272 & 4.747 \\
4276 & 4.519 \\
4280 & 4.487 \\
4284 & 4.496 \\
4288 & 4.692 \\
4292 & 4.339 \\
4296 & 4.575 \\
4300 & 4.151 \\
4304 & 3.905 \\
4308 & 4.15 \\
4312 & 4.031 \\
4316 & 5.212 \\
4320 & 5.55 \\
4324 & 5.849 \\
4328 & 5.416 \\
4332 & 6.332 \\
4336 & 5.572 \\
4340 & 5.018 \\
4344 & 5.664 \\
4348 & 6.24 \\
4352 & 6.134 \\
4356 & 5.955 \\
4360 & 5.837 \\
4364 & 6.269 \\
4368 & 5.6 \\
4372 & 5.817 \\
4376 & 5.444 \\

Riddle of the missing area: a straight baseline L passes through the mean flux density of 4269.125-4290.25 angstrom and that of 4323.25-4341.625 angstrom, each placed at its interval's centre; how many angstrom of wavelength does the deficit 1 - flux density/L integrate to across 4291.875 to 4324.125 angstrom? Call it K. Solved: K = 3.6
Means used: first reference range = 4.61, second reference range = 5.64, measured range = 4.59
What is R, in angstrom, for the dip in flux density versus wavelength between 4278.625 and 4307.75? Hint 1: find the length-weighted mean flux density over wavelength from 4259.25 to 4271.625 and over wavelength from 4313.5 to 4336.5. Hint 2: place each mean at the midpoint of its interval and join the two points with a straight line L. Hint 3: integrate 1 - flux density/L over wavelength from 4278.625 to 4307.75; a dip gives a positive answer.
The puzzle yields 5.18 angstrom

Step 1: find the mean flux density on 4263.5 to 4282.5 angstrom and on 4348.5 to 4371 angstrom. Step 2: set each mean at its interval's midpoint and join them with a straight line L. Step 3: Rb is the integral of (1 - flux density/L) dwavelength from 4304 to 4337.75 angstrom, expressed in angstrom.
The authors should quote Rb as 1.6 angstrom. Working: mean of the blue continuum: 4.74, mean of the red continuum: 5.97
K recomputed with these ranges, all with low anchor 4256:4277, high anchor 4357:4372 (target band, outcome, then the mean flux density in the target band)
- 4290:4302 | 2.0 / 4.35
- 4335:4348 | 0.3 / 5.53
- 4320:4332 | -0.5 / 5.74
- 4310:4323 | 1.0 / 5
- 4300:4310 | 2.4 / 4.05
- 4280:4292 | 1.4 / 4.53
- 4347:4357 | -0.6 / 6.11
